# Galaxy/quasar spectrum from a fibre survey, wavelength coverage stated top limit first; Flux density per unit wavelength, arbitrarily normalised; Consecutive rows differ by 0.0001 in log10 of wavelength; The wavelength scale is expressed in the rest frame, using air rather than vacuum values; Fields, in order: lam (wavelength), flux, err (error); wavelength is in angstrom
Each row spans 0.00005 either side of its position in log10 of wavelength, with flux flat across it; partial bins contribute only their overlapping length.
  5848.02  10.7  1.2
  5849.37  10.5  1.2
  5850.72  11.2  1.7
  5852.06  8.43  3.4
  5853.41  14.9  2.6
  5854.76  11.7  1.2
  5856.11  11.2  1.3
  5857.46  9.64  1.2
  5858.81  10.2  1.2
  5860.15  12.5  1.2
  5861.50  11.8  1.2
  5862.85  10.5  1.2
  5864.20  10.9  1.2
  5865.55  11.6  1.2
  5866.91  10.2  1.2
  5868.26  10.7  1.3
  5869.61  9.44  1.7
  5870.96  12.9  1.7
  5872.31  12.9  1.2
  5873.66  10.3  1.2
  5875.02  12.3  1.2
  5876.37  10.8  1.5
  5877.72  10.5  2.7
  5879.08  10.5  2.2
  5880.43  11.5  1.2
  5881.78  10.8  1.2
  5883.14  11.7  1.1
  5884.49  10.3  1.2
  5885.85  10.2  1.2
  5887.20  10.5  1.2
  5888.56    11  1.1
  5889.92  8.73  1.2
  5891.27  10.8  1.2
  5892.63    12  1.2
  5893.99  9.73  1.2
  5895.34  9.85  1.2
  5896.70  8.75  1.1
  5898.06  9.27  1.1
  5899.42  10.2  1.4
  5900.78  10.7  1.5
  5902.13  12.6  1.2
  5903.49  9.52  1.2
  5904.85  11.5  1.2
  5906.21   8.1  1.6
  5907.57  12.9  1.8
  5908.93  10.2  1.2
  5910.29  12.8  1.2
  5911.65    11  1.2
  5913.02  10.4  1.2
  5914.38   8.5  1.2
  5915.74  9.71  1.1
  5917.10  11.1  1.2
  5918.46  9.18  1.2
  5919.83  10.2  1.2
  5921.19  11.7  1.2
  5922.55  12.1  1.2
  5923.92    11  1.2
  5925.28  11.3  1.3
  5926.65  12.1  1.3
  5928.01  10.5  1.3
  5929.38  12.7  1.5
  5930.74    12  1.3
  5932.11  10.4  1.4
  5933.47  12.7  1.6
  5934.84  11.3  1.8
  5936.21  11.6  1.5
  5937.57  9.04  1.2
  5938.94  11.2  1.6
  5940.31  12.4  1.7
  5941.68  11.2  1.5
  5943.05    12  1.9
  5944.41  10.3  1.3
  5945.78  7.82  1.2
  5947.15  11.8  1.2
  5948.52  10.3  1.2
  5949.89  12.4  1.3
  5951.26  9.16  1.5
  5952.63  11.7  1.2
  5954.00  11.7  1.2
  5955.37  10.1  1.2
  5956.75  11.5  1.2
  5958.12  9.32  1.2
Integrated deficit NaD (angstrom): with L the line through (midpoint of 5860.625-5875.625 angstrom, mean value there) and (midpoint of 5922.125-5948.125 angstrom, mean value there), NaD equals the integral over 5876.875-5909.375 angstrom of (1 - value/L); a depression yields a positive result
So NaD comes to 2.12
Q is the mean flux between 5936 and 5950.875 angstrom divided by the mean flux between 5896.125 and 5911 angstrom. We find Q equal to 1.0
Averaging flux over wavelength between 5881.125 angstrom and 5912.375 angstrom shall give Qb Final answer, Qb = 10.6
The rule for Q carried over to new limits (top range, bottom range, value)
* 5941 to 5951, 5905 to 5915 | 1.01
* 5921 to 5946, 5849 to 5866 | 1.01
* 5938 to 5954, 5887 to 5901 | 1.08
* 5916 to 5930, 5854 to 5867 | 1.00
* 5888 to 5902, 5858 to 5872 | 0.92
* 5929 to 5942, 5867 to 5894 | 1.05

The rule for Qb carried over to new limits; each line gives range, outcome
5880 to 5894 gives 10.7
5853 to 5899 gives 10.9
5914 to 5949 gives 11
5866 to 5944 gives 10.9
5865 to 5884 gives 11.1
